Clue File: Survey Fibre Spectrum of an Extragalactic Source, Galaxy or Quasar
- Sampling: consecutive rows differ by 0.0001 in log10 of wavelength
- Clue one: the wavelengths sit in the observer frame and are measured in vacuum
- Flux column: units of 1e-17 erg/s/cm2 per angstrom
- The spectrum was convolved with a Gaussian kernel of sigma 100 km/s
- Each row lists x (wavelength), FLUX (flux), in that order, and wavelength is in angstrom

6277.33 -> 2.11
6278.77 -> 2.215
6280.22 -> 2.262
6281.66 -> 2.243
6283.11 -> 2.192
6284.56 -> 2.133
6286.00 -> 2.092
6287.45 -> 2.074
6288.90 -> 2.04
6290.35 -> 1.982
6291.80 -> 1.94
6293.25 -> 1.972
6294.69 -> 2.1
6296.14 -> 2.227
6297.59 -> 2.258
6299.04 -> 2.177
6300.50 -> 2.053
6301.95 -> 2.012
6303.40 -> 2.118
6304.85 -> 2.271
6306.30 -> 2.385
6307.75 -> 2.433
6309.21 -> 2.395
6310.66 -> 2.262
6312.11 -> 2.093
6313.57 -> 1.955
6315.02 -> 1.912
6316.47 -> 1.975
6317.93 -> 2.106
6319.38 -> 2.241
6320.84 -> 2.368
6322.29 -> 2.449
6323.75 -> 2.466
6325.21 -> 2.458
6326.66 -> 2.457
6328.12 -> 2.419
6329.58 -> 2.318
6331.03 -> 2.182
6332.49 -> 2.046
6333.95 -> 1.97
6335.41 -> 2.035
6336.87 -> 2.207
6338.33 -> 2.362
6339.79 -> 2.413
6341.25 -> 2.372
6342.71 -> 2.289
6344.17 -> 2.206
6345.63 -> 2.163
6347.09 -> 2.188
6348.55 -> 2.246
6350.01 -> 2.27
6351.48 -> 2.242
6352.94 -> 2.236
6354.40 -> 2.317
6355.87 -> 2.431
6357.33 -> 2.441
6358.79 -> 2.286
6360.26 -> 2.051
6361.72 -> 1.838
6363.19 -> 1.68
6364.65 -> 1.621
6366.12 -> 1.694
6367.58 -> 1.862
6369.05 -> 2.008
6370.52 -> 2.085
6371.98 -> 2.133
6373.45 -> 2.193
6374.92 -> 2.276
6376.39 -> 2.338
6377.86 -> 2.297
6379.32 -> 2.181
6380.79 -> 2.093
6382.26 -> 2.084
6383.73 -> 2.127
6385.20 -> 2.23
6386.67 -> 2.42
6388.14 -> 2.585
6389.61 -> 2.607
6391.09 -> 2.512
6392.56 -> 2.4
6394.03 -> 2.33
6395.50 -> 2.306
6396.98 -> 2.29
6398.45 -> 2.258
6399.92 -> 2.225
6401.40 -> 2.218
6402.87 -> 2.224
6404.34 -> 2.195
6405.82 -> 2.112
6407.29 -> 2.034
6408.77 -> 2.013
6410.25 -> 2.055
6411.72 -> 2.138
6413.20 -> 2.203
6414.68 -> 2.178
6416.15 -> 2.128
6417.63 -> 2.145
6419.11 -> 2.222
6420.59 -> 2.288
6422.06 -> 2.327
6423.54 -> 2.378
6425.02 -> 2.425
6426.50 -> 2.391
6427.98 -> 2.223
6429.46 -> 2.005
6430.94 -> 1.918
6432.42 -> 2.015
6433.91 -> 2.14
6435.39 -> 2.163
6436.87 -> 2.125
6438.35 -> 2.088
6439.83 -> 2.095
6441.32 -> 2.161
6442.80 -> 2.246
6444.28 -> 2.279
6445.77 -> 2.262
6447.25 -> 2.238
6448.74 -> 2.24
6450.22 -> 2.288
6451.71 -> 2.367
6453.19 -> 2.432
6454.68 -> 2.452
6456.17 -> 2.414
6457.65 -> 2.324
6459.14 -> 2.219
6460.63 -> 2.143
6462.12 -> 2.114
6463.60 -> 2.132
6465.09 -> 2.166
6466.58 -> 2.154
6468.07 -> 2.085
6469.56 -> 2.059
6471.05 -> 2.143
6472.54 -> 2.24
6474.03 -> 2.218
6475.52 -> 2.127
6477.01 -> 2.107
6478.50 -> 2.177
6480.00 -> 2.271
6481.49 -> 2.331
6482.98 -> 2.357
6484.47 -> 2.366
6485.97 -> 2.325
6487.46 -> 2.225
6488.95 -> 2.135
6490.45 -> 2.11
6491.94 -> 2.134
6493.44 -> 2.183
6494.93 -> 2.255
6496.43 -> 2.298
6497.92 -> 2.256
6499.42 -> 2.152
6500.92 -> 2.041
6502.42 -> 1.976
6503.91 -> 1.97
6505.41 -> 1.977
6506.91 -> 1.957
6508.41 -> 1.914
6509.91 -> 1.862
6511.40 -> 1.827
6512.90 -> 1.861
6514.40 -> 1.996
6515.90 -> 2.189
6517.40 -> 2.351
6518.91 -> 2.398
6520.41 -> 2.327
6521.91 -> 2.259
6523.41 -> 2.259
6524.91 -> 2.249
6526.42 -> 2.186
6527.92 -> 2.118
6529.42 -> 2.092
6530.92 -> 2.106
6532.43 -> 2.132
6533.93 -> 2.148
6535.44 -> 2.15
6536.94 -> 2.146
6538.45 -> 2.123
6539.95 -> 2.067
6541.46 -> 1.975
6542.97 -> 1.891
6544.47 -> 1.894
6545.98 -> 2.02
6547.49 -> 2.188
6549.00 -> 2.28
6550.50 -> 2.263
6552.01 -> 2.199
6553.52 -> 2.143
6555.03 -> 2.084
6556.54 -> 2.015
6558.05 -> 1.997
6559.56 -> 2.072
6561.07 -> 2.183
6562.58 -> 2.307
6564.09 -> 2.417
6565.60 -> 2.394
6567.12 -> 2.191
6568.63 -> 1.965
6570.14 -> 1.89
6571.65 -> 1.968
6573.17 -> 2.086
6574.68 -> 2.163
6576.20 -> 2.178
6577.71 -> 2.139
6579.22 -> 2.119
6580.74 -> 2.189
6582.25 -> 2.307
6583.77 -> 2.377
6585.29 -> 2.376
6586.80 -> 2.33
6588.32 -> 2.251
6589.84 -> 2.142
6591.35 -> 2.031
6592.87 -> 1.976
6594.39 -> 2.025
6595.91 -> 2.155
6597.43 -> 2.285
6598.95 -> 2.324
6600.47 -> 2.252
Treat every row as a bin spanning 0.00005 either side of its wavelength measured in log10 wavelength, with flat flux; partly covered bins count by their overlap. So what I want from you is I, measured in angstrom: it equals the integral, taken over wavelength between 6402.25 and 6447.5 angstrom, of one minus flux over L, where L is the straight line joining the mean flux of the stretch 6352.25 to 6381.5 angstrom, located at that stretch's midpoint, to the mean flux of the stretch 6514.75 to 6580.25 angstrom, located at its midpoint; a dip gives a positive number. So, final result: -1.2 angstrom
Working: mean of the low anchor 2.1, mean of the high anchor 2.15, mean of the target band 2.17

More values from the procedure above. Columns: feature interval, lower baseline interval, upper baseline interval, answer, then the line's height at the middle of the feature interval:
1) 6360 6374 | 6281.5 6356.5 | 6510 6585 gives 1.8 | 2.19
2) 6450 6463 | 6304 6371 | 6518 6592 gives -0.8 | 2.17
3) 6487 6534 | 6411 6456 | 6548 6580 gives 1.2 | 2.18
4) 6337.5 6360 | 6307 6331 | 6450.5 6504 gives -0.4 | 2.26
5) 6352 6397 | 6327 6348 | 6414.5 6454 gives 0.7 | 2.22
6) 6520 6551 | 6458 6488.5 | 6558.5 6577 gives 0.5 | 2.17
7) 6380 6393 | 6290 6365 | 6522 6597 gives -0.9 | 2.18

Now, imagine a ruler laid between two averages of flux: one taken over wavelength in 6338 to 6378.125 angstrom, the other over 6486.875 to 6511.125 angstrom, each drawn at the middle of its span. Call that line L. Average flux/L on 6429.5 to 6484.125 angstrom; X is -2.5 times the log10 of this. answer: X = -0.05 mag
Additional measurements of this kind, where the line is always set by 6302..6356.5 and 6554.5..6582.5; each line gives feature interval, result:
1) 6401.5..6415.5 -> 0.04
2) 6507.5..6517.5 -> 0.10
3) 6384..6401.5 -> -0.07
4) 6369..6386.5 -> 0.02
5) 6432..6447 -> 0.02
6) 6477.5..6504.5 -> -0.01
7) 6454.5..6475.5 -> 0.00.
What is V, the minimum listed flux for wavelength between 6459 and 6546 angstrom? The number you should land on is 1.827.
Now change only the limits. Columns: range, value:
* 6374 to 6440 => 1.918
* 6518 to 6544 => 1.891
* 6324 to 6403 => 1.621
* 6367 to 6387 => 1.862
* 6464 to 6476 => 2.059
